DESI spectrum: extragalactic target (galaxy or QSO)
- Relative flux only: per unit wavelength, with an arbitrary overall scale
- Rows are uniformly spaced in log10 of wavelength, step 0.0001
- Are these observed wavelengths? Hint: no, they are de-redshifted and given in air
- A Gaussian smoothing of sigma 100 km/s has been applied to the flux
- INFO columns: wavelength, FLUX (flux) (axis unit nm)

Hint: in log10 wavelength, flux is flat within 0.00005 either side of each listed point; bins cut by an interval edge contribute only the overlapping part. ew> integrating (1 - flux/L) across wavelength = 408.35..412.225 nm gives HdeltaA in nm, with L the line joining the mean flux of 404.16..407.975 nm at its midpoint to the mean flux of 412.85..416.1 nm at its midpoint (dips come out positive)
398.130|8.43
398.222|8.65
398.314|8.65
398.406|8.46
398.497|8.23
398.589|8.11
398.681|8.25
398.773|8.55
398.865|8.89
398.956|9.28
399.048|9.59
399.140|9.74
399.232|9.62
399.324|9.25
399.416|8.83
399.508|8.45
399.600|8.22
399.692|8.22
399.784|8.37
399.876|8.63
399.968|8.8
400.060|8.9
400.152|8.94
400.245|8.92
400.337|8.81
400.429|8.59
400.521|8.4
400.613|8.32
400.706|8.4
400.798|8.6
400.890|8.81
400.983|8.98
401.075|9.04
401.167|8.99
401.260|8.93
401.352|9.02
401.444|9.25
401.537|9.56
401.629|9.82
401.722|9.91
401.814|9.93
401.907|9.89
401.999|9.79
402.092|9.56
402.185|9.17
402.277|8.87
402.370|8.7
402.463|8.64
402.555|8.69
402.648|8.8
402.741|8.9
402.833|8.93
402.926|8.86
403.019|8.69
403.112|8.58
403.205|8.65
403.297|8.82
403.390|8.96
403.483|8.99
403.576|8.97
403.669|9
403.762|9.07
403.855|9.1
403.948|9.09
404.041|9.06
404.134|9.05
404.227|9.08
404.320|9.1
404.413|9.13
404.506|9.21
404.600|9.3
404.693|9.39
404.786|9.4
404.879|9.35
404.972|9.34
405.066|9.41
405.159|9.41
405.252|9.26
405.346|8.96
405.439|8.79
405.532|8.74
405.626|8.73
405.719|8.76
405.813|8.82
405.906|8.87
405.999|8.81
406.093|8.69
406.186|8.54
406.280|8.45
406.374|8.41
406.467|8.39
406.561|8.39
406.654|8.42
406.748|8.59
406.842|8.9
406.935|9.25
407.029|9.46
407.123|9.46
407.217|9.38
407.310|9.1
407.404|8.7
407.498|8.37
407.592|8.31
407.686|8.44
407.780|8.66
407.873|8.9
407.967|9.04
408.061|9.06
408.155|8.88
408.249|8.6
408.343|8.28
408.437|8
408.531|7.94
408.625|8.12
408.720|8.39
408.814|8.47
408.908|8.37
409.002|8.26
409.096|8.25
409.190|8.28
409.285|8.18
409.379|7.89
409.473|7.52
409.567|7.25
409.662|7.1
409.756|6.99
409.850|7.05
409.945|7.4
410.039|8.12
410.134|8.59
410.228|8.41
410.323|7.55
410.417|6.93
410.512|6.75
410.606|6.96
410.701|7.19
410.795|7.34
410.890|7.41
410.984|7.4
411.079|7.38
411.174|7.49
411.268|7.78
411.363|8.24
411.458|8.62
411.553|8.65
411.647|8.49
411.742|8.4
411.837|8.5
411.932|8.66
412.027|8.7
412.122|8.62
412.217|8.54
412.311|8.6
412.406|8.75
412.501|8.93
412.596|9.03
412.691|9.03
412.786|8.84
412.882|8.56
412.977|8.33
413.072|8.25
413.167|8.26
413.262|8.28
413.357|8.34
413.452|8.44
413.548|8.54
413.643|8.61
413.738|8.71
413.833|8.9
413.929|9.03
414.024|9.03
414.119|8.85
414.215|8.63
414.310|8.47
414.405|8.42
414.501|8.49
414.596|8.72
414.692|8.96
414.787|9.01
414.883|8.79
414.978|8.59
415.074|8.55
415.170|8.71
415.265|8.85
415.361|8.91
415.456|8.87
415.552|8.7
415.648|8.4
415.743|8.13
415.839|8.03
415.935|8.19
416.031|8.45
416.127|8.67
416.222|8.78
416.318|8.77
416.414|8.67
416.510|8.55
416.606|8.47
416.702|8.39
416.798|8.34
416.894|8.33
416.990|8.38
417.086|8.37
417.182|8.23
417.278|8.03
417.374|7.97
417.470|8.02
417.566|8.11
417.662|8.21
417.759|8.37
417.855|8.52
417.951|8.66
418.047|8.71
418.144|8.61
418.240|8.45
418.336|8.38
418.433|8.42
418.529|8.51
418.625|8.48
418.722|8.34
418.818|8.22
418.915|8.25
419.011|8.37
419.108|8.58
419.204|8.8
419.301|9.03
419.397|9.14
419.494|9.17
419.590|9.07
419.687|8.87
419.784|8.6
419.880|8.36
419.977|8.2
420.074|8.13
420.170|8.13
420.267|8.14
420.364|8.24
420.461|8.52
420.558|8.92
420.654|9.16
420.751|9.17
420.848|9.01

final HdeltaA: 0.38 nm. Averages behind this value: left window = 8.92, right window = 8.59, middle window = 7.9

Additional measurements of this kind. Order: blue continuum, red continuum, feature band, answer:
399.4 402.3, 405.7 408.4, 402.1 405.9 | -0.06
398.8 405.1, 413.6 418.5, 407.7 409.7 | 0.12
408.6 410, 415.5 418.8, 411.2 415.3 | -0.25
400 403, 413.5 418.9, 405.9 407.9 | 0.02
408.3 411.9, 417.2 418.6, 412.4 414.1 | -0.13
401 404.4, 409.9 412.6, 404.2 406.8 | -0.05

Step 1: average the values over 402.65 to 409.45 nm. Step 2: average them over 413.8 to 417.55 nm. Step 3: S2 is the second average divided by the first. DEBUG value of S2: 0.97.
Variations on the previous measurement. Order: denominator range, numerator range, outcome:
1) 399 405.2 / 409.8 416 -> 0.92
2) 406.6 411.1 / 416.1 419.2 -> 1.03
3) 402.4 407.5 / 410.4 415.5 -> 0.94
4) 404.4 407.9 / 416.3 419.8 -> 0.95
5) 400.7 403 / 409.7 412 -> 0.85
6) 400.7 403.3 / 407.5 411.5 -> 0.88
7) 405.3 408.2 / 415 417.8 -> 0.96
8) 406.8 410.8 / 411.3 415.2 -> 1.05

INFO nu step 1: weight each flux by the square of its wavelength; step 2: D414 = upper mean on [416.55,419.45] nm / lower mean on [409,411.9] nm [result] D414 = 1.13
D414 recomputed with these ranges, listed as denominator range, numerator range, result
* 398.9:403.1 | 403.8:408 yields 1.02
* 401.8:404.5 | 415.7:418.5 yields 0.99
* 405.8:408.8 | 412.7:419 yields 1.02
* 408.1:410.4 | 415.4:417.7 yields 1.09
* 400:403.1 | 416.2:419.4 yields 1.01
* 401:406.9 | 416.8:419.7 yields 1.01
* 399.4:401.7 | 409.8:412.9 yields 0.97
